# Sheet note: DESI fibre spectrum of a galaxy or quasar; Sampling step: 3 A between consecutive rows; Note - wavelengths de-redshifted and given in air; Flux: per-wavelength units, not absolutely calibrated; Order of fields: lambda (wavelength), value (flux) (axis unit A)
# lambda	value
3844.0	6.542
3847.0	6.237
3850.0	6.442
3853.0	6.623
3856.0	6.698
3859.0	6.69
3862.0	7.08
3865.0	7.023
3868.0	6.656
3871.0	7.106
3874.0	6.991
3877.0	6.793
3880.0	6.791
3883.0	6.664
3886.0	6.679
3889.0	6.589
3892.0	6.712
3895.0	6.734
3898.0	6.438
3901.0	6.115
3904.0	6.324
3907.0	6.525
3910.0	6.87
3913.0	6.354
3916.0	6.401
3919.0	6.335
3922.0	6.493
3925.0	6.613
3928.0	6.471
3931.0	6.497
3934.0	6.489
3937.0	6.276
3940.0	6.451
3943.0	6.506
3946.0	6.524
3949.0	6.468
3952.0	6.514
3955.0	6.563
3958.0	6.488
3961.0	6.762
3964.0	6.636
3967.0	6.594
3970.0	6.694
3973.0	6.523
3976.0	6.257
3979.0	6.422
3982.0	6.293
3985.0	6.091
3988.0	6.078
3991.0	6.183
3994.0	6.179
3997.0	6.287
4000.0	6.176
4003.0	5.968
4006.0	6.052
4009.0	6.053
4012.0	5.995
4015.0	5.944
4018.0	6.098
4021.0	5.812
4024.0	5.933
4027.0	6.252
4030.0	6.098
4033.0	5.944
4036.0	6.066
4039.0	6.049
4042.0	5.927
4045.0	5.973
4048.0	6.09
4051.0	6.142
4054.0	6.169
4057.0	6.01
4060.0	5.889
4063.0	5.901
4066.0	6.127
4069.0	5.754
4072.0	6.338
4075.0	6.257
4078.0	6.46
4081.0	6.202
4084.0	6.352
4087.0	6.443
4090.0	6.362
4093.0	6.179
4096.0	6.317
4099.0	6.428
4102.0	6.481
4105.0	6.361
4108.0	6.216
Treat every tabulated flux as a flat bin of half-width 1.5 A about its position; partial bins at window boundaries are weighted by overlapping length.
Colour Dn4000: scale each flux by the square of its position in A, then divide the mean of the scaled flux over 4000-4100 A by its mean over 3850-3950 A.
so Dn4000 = 1.00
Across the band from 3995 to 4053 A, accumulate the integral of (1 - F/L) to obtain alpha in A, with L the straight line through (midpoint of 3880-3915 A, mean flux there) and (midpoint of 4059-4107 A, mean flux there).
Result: 2.7 A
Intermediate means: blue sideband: 6.55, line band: 6.05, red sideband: 6.24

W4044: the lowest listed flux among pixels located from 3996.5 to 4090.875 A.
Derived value 5.754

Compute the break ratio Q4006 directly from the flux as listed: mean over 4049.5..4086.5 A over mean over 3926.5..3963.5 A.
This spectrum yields 0.94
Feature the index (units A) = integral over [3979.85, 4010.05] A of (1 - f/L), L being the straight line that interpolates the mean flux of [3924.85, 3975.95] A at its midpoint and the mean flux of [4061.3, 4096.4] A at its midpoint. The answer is 1.29 A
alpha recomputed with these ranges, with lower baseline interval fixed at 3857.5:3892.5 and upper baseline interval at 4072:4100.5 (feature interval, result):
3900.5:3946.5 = 1.7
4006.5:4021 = 1.1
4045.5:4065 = 1.1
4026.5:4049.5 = 1.4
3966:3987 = 0.6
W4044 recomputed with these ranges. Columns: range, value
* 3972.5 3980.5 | 6.257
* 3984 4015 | 5.944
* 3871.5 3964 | 6.115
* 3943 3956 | 6.468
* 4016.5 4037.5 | 5.812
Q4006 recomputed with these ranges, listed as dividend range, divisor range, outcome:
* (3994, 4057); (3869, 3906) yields 0.91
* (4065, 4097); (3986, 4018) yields 1.03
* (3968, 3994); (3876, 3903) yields 0.96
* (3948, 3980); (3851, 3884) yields 0.96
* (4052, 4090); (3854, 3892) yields 0.91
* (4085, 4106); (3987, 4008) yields 1.04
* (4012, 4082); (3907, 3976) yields 0.93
